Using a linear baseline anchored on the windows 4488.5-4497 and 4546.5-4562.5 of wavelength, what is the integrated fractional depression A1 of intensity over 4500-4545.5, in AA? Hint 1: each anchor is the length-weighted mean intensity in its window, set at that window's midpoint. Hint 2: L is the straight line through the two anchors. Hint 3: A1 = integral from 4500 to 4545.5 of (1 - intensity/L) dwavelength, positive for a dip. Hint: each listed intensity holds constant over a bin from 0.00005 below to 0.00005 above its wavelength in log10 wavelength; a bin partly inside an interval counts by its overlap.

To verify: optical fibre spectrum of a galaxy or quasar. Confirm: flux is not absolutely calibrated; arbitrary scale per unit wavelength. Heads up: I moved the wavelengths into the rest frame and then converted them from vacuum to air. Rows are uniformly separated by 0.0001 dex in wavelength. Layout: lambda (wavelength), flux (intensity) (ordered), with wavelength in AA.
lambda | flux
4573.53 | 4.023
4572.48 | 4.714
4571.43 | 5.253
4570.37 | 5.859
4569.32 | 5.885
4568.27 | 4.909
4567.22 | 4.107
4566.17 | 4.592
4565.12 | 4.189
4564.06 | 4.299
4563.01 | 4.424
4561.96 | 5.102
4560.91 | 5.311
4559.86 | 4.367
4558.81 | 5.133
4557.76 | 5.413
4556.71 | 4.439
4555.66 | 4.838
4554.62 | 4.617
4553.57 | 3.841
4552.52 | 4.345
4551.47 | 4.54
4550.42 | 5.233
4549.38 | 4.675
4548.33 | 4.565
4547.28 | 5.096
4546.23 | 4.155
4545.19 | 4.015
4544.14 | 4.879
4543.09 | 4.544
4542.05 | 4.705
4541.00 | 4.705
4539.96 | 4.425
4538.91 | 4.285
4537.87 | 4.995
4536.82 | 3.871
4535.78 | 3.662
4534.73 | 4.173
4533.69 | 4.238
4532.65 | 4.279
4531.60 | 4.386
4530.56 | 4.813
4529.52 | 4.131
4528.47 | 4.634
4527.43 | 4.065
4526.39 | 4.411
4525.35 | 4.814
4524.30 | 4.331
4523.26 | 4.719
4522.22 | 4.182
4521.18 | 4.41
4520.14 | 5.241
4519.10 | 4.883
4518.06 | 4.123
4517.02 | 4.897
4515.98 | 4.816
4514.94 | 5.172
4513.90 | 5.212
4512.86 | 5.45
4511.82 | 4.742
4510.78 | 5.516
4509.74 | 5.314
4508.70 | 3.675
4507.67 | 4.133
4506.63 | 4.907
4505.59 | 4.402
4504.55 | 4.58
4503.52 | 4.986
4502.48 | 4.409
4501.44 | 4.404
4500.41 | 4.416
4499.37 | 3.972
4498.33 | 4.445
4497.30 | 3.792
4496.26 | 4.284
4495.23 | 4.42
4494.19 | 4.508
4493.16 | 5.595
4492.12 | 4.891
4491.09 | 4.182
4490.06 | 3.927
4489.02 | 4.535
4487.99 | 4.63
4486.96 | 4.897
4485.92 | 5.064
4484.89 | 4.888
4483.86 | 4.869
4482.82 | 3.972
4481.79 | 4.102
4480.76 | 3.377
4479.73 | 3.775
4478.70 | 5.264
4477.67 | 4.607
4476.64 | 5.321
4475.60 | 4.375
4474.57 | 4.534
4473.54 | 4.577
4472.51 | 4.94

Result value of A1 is 0.6 AA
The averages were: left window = 4.52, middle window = 4.57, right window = 4.76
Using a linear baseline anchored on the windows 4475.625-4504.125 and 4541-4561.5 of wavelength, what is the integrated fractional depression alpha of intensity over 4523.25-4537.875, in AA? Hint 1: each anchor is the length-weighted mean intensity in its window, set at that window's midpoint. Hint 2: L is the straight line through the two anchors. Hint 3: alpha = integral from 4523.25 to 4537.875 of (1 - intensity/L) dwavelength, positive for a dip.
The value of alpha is 0.89 AA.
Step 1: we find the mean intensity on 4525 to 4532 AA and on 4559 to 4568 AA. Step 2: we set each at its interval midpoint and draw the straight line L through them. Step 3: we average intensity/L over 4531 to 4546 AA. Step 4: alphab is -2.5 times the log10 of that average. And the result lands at 0.031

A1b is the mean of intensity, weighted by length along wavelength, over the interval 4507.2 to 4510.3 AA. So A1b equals 4.4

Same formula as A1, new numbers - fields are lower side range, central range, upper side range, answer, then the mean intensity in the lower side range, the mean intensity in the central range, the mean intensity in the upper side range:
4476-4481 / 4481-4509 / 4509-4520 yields 1.55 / 4.52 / 4.47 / 4.99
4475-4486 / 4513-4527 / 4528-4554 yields -0.82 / 4.49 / 4.72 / 4.45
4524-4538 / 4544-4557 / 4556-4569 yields 0.04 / 4.32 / 4.55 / 4.71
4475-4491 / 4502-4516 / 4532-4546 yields -1.18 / 4.5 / 4.81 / 4.36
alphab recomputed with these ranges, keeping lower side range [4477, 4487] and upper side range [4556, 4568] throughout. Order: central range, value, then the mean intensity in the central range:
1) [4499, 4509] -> 0.03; 4.41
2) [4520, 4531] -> 0.02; 4.5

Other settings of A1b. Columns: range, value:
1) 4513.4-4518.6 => 4.84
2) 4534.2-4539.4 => 4.2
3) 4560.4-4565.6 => 4.66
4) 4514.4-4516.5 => 4.99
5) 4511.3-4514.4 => 5.13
